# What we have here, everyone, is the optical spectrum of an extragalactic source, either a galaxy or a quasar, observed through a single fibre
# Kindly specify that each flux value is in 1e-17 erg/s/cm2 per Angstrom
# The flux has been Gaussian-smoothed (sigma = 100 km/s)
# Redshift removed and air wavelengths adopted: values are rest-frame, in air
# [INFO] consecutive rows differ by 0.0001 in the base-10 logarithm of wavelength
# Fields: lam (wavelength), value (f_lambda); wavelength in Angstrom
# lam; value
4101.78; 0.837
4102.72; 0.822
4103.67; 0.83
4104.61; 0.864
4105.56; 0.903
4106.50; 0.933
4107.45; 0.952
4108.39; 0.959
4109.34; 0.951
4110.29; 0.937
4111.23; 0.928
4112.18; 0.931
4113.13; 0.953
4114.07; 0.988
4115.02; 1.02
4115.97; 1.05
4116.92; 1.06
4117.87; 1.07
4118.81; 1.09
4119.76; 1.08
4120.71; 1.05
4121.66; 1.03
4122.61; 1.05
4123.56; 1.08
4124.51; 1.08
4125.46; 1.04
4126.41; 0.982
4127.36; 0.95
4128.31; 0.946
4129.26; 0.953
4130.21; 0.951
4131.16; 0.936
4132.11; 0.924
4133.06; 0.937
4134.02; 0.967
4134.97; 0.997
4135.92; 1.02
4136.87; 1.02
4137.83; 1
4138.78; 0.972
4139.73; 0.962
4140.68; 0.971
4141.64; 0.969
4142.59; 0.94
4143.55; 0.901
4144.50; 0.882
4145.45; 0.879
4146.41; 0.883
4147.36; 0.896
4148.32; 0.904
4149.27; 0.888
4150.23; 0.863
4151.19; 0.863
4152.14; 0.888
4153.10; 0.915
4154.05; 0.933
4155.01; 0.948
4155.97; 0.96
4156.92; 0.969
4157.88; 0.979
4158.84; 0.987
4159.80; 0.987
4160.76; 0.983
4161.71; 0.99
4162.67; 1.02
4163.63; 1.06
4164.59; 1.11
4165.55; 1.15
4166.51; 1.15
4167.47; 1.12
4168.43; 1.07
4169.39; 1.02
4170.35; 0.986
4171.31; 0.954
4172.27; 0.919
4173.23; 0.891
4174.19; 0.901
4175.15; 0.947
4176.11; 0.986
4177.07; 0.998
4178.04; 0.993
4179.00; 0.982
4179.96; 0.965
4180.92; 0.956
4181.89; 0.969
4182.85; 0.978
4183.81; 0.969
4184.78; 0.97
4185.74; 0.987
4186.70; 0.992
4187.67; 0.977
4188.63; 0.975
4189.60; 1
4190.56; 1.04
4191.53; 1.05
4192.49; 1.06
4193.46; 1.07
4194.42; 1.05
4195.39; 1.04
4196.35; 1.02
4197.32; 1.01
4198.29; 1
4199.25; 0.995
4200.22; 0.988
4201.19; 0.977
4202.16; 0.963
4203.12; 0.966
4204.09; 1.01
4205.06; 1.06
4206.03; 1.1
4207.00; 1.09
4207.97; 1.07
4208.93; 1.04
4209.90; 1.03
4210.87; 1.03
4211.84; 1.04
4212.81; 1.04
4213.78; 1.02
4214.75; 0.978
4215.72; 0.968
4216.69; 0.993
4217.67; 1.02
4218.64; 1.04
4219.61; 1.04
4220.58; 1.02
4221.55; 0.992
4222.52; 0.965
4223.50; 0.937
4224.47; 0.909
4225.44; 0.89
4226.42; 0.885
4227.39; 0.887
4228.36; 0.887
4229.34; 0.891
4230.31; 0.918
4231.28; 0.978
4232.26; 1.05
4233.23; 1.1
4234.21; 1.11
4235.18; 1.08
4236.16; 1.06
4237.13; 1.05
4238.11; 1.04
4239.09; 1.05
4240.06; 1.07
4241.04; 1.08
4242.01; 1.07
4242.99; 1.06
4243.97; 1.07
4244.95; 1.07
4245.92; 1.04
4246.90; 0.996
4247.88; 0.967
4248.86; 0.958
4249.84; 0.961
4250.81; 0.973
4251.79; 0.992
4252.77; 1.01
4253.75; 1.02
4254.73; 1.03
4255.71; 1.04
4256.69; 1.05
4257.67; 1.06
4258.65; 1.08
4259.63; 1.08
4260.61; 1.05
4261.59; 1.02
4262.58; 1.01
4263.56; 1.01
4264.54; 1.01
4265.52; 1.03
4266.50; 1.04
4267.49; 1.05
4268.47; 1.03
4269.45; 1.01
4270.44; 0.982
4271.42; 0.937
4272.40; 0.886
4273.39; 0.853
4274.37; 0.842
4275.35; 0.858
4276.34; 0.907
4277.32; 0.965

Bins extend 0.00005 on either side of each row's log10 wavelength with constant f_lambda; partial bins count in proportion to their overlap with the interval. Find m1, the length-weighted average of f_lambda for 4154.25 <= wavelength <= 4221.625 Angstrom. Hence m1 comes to 1.01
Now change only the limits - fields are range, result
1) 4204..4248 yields 1.02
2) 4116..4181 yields 0.982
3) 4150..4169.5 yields 1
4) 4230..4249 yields 1.04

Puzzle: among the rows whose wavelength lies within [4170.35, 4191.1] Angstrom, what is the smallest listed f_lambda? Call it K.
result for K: 0.891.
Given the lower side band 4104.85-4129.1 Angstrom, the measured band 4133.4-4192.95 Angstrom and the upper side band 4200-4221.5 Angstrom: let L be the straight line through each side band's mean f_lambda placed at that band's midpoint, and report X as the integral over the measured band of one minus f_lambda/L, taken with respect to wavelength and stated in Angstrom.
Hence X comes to 2.1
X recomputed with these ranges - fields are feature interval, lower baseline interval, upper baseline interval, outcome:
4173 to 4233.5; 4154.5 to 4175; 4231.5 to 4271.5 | 1.5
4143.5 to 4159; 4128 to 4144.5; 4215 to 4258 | 0.9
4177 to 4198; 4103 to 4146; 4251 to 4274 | -0.2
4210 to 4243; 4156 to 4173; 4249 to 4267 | 0.6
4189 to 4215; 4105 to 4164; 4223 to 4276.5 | -1.1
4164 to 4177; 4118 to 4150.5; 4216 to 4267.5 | -0.4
